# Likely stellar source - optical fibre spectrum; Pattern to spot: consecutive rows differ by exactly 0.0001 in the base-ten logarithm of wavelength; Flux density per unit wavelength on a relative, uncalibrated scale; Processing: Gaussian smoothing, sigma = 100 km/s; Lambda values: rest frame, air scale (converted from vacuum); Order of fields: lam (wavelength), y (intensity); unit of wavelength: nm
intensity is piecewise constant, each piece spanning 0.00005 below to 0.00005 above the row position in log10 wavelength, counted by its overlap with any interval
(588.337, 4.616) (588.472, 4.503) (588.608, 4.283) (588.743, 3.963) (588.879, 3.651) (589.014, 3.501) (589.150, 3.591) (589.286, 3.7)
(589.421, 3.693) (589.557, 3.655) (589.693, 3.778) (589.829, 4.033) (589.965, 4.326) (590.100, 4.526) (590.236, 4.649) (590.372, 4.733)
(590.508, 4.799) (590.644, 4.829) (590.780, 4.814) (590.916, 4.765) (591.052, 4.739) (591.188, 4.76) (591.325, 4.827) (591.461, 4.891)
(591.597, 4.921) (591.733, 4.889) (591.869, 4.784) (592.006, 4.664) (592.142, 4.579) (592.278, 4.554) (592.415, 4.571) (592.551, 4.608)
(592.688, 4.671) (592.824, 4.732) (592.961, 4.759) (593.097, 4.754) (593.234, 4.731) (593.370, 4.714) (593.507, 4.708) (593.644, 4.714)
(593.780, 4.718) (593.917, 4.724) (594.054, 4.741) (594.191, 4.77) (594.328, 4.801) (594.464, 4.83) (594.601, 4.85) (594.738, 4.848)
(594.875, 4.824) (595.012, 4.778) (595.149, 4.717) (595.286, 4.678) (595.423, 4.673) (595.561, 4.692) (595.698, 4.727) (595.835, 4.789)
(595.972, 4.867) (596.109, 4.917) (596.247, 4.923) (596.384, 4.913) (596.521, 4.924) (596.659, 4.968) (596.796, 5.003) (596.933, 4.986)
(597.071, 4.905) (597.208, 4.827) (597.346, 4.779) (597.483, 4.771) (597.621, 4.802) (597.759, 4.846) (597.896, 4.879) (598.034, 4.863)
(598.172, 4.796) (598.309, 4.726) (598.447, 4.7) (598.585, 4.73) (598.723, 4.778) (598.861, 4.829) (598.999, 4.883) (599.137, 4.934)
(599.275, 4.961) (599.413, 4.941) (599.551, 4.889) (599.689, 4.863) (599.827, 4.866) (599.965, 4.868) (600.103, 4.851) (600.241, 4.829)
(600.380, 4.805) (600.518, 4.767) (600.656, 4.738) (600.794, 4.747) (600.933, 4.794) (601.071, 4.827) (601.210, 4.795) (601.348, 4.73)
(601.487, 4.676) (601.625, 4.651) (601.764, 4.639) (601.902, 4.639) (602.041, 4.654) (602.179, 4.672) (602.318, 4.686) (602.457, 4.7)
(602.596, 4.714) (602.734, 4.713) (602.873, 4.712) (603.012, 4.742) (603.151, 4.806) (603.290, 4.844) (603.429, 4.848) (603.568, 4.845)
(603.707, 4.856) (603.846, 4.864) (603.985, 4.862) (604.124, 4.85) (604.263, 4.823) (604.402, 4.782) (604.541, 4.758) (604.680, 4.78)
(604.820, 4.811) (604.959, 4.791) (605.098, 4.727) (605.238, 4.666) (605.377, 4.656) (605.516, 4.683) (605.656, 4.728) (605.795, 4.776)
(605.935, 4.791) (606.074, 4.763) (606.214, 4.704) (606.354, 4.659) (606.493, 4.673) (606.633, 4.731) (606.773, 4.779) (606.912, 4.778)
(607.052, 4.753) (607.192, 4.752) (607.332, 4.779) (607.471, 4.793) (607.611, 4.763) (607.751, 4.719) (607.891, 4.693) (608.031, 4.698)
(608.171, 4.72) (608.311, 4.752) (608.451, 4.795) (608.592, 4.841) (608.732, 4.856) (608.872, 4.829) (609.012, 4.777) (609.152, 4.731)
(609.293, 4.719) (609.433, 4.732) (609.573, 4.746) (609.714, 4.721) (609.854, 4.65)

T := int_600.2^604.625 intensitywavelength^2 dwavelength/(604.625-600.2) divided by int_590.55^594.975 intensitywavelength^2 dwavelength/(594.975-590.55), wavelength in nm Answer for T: 1.03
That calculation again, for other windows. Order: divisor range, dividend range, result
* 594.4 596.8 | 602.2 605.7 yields 1.02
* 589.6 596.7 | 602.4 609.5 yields 1.05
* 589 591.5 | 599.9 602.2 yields 1.13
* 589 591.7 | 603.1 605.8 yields 1.14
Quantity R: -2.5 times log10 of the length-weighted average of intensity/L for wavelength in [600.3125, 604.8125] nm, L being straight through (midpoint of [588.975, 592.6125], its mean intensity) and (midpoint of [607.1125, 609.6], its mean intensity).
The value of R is -0.023 mag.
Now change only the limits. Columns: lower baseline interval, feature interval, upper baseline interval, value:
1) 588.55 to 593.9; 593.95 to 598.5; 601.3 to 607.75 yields -0.06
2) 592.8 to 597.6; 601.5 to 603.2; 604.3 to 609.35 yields 0.02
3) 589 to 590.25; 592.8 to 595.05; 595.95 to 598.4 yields -0.07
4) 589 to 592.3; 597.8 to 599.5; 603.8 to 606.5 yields -0.05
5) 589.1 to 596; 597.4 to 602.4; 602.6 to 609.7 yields -0.02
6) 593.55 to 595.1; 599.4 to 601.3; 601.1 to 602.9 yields -0.03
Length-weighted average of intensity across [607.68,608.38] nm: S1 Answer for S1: 4.72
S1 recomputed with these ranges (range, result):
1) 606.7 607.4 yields 4.77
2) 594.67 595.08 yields 4.82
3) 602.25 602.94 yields 4.71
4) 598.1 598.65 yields 4.74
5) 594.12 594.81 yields 4.82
